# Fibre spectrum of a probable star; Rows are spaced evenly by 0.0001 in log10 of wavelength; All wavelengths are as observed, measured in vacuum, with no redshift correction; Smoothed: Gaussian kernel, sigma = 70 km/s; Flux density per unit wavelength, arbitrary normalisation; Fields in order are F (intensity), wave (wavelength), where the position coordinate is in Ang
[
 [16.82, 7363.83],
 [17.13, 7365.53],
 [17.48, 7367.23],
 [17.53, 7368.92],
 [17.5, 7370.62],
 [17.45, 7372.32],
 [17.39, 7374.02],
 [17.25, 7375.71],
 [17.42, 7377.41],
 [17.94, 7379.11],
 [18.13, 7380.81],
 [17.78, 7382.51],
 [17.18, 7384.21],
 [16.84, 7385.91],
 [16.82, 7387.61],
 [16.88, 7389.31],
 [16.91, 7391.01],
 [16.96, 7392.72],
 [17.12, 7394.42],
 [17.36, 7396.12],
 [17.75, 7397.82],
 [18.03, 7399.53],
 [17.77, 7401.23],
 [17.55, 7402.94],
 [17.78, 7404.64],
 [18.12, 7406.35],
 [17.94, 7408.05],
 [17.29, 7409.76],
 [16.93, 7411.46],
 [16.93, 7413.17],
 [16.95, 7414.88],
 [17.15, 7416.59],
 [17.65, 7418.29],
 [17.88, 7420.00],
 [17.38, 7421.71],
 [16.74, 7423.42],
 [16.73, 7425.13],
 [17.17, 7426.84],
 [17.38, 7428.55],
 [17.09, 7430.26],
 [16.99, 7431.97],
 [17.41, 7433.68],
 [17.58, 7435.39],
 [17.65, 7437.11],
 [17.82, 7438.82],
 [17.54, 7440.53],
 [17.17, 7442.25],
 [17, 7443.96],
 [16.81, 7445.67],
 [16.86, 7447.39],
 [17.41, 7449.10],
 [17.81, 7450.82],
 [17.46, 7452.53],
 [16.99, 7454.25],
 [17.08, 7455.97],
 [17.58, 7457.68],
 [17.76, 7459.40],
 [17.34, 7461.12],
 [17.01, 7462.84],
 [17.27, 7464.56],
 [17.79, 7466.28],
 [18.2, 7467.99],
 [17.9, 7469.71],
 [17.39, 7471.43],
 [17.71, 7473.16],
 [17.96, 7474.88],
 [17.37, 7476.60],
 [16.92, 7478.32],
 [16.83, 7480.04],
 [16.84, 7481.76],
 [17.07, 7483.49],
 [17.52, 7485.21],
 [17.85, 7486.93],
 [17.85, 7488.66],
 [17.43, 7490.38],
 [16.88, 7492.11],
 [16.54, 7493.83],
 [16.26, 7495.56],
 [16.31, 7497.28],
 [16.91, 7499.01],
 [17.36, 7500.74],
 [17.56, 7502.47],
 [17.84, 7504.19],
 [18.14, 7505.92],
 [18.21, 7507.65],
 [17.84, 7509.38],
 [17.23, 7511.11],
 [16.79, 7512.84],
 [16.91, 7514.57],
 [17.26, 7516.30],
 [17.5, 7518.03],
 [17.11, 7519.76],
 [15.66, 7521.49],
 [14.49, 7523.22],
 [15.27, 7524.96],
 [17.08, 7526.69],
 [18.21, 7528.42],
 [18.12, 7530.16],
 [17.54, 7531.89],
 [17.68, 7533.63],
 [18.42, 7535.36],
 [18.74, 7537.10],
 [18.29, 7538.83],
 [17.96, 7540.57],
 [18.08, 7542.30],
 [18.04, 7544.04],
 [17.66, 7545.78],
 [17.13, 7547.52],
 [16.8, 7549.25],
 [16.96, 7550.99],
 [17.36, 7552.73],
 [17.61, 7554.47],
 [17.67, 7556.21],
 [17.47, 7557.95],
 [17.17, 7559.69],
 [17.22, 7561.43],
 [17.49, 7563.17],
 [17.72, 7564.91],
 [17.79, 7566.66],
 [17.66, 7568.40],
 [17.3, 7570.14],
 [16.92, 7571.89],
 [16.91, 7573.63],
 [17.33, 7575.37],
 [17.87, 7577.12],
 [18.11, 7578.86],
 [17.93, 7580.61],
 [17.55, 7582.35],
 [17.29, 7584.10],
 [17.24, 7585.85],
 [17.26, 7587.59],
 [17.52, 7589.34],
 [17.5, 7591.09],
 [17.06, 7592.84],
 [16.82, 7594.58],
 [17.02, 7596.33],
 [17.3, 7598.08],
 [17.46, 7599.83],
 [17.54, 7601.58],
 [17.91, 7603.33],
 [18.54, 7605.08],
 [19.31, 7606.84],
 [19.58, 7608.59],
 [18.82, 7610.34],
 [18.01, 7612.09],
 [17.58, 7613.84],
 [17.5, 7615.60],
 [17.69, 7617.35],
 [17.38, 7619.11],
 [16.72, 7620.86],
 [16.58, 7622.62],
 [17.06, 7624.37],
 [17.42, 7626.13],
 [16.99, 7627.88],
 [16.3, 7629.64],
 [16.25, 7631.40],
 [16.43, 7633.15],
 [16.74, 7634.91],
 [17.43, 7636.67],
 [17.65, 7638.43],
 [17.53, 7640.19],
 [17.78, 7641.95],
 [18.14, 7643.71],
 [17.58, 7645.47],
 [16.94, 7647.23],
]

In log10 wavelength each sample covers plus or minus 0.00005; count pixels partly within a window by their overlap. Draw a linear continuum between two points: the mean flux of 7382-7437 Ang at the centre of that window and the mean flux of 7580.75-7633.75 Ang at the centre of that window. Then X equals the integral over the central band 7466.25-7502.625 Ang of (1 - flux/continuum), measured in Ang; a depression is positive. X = 0.2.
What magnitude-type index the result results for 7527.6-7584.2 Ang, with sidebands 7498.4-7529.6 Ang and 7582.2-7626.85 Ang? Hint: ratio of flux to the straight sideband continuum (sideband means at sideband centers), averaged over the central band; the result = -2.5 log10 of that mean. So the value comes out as -0.02 mag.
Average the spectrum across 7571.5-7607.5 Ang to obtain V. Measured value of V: 17.5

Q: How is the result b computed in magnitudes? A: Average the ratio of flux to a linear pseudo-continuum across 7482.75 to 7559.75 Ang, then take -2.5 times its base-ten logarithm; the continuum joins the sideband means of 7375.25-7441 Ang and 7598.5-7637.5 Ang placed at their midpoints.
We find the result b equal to 0.01 mag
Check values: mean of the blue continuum 17.4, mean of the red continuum 17.5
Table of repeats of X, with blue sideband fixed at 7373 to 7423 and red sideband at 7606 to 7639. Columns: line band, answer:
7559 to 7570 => 0.0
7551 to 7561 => 0.0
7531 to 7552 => -0.4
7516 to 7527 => 0.7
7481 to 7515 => 0.3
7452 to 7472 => -0.1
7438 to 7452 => 0.1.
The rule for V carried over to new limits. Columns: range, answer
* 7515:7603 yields 17.4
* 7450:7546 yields 17.4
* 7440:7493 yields 17.4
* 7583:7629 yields 17.6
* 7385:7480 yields 17.4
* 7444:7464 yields 17.3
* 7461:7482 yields 17.4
